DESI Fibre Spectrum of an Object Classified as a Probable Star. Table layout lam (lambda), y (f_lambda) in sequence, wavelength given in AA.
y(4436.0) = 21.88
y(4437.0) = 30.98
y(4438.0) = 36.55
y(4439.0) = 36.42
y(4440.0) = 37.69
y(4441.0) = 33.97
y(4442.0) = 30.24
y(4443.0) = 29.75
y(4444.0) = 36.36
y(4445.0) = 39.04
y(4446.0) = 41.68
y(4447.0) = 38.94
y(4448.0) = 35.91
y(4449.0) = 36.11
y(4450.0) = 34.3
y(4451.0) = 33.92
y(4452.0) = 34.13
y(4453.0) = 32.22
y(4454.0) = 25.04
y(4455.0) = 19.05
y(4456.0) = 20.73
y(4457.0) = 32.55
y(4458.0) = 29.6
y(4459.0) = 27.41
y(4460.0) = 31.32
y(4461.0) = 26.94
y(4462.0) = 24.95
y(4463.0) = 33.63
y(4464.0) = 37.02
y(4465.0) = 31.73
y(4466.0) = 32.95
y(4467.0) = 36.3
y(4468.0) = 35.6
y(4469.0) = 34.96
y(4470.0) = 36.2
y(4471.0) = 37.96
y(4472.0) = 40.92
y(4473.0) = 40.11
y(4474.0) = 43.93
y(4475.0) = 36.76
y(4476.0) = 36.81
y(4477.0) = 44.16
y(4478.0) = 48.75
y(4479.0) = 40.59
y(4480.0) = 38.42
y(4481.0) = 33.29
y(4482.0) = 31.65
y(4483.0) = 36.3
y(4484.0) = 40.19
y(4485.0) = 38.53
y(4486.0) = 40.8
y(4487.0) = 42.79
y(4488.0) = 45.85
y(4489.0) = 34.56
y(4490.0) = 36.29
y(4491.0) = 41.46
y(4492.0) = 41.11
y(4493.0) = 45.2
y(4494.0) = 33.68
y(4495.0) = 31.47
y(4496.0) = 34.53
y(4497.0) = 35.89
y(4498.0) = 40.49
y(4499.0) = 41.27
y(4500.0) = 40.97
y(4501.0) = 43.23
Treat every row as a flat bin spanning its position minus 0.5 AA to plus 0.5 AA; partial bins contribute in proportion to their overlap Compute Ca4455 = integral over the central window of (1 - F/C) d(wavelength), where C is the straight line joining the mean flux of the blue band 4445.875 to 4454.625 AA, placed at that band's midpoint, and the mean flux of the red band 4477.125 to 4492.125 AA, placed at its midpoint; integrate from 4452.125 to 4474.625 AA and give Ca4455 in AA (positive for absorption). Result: 2.44 AA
